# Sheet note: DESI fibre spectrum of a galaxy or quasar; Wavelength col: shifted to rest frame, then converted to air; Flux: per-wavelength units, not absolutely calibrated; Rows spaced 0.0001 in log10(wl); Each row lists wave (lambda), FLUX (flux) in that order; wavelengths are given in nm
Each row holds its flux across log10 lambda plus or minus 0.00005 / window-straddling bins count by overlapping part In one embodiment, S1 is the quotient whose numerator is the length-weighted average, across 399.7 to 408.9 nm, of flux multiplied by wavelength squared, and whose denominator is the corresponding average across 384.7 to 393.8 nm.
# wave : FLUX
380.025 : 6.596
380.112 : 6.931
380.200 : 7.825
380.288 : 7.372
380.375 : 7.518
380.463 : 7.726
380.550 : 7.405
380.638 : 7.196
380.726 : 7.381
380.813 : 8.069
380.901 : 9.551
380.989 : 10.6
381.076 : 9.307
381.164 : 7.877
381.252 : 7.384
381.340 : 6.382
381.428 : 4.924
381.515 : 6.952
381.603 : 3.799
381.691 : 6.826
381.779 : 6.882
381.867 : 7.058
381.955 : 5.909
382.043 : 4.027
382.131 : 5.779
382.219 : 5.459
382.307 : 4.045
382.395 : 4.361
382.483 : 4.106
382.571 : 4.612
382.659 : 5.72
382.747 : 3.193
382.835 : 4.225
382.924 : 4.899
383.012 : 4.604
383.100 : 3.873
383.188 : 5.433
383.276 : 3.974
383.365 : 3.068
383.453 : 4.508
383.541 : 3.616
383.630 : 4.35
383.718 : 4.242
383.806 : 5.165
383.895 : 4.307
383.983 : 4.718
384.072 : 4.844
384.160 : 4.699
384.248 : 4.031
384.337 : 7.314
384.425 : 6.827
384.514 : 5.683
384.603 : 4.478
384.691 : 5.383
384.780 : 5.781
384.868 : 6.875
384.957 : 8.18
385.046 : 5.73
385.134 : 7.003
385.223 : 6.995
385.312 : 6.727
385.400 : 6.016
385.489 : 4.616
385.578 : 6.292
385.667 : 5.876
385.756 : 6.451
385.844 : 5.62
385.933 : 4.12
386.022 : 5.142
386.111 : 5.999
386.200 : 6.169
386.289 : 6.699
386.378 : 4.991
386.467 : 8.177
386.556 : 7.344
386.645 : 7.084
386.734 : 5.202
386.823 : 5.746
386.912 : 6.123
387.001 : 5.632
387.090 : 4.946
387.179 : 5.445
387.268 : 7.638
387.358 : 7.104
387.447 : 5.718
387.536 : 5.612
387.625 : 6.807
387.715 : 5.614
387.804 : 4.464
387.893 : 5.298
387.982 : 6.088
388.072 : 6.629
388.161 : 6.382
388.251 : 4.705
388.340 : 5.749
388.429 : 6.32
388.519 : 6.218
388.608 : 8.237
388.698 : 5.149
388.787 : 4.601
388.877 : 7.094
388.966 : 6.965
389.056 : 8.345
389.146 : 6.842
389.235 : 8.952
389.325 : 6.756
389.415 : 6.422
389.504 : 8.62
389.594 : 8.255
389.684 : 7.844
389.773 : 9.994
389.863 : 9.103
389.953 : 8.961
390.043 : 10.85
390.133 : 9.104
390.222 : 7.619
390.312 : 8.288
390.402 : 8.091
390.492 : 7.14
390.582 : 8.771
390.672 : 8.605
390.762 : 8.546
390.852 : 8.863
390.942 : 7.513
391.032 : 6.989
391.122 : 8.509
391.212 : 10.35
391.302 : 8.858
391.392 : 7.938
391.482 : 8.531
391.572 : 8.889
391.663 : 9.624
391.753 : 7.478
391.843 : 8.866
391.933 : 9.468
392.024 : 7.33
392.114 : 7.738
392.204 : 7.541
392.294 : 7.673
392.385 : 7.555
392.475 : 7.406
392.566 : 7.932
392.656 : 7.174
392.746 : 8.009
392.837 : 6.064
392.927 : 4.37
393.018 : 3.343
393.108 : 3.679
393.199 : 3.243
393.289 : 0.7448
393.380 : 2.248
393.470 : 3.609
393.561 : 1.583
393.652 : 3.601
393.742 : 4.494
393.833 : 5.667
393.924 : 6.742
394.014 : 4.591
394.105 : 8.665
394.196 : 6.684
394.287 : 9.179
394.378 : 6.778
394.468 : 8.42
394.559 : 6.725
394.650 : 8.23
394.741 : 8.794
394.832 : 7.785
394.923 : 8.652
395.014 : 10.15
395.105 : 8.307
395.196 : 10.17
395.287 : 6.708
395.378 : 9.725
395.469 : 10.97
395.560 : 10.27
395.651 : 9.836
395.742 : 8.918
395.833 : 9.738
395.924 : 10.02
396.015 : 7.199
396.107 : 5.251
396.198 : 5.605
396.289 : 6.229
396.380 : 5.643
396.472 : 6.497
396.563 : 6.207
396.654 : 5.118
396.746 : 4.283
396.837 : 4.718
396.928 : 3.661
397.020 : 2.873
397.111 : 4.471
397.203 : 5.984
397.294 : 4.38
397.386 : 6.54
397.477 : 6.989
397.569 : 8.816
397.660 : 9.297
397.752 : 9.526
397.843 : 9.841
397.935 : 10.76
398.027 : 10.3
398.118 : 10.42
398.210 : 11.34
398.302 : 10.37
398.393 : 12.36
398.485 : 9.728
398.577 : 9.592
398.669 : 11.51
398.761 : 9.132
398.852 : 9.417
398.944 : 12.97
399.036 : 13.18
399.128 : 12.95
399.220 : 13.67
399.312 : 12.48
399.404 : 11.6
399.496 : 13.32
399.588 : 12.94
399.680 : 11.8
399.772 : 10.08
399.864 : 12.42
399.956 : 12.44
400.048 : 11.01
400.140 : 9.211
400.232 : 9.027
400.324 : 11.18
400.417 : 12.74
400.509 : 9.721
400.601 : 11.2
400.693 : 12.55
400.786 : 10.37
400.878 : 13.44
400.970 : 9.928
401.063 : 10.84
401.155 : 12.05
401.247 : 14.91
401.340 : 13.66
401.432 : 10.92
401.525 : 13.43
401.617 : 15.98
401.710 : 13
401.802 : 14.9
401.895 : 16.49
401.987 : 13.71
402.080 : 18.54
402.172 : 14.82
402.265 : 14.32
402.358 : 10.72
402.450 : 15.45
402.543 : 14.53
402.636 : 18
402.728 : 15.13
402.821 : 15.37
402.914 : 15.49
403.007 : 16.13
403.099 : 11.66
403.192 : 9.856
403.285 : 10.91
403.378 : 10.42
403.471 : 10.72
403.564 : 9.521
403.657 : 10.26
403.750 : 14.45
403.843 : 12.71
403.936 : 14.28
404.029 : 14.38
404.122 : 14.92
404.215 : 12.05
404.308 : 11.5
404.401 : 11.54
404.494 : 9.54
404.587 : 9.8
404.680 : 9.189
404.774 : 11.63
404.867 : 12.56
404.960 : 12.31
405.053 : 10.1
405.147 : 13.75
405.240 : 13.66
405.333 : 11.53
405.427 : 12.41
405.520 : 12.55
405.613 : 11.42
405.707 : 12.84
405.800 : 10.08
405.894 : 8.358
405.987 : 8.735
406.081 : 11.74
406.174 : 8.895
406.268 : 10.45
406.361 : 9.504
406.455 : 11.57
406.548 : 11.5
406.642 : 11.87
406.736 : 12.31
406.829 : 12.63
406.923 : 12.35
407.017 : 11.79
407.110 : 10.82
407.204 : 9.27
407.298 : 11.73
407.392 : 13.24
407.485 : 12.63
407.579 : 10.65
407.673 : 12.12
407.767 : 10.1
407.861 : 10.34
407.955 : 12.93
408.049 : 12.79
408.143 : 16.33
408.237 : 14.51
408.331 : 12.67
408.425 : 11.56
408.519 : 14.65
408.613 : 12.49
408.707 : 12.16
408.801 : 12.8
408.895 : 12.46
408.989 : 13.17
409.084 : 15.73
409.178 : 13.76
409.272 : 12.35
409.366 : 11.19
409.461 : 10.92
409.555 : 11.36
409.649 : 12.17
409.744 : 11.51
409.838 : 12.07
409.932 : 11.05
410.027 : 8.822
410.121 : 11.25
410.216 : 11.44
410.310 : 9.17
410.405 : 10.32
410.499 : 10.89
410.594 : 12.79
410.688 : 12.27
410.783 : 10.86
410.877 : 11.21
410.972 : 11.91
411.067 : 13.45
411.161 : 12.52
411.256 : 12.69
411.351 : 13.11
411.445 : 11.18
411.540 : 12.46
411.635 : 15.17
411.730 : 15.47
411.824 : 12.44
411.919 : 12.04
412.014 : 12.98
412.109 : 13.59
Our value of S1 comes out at 2.0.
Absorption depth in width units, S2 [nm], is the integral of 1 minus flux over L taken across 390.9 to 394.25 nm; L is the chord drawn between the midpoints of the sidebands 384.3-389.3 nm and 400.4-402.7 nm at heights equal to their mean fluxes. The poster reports 0.904 nm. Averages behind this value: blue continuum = 6.2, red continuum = 13.5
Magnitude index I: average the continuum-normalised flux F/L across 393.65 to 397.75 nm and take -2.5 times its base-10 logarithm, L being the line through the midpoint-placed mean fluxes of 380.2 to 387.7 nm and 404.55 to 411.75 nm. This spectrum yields 0.220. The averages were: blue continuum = 5.91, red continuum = 11.9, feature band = 7.16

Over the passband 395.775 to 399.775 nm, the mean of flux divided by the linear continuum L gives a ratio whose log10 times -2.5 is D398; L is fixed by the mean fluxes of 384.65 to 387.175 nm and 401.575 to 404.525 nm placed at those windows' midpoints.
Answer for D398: 0.27 mag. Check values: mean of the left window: 6.09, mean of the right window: 13.5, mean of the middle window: 8.83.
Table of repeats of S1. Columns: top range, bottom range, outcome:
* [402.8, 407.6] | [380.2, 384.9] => 2.28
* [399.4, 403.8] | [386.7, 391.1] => 1.92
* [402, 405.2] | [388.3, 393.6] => 1.89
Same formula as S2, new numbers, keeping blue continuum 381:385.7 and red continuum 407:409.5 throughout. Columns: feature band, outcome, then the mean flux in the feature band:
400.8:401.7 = -0.192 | 12.7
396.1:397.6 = 0.615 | 5.46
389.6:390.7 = -0.195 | 8.68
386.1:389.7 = 0.174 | 6.43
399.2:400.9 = -0.243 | 11.6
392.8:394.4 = 0.702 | 4.7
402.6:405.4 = -0.300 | 12.4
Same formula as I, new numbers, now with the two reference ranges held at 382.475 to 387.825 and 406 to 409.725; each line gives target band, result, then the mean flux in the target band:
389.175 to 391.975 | -0.20 mag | 8.5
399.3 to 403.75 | -0.24 mag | 12.7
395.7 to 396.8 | 0.28 mag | 6.7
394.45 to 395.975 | -0.08 mag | 9.03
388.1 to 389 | 0.06 mag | 6.15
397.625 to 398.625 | -0.12 mag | 10.3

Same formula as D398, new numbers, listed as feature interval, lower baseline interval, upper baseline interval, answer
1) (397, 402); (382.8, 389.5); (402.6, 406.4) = -0.068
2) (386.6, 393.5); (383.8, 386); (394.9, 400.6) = 0.020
